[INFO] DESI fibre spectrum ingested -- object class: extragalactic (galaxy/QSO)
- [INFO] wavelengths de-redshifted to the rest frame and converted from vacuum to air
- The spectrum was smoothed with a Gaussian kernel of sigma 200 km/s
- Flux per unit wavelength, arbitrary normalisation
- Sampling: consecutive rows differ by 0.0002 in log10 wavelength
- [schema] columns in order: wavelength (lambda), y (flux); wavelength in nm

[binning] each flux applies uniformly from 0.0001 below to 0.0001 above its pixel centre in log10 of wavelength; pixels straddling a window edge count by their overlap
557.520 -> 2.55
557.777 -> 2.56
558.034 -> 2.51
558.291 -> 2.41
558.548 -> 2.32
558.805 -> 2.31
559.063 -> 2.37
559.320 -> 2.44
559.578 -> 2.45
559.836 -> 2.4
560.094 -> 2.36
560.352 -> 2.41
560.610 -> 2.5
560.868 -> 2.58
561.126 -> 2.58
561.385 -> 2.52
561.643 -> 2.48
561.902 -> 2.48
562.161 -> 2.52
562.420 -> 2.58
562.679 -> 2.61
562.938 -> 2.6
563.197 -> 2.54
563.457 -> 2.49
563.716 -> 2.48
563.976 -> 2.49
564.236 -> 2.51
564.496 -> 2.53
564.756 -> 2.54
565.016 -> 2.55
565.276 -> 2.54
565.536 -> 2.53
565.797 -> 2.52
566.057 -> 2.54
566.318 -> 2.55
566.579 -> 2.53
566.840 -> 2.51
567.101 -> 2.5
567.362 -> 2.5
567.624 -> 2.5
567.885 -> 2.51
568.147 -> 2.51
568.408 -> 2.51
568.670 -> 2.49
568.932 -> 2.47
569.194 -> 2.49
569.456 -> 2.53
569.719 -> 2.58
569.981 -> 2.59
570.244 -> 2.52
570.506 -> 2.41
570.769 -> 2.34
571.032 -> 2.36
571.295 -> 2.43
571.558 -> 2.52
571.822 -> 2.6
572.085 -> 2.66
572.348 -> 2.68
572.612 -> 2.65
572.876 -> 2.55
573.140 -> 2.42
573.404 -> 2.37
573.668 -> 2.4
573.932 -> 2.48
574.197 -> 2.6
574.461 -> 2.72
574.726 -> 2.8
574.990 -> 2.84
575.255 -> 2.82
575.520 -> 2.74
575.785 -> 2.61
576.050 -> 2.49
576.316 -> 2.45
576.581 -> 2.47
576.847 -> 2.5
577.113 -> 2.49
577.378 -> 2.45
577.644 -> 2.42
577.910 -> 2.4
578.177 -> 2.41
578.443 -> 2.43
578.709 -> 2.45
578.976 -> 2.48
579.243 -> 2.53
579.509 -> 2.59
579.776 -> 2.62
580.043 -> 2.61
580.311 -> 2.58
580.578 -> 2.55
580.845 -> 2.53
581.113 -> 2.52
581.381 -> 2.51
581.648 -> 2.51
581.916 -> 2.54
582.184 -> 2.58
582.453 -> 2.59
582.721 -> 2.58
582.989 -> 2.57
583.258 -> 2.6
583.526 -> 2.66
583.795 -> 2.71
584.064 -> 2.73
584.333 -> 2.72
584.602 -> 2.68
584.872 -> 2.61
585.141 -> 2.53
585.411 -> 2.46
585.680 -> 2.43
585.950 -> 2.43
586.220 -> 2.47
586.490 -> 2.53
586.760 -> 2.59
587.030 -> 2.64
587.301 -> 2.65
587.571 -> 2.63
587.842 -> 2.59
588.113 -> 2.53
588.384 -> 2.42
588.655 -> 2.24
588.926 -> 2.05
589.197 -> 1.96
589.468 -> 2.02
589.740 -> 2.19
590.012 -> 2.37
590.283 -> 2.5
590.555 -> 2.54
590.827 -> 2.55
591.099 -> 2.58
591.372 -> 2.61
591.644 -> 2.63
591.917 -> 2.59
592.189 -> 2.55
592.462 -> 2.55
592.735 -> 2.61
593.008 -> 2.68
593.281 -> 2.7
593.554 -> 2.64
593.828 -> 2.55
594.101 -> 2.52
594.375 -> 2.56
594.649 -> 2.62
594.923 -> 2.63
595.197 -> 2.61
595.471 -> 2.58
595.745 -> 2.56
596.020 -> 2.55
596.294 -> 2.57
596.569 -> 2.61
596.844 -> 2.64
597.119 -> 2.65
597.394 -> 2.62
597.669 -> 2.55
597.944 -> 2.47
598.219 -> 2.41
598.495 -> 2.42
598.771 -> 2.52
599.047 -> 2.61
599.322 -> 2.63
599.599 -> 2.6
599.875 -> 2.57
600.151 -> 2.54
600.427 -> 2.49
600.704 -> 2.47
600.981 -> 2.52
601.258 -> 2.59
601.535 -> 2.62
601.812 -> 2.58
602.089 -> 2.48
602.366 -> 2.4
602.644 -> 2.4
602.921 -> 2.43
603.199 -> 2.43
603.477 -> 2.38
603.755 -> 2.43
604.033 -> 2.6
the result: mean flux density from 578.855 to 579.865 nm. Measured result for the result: 2.55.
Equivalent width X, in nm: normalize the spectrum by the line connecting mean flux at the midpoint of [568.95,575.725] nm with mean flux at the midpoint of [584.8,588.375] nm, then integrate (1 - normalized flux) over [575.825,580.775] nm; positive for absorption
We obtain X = 0.11 nm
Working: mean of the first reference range 2.56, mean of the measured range 2.5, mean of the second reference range 2.54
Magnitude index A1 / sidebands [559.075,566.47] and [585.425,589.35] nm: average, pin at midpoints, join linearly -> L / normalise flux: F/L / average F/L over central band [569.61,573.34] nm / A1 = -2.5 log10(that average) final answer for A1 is -0.01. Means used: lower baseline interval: 2.51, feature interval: 2.52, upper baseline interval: 2.44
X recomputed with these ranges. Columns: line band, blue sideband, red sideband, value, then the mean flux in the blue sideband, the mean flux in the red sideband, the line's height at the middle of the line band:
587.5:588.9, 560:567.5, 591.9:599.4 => 0.067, 2.52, 2.58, 2.56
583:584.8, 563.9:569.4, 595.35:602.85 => -0.102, 2.52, 2.54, 2.53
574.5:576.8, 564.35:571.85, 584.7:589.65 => -0.161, 2.51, 2.43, 2.48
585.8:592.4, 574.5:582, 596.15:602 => 0.257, 2.55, 2.56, 2.55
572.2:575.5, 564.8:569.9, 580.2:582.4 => -0.112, 2.52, 2.54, 2.53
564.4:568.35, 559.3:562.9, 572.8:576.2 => 0.024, 2.5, 2.6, 2.54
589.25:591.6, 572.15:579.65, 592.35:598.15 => 0.153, 2.55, 2.59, 2.58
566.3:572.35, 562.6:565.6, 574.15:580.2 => 0.087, 2.53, 2.56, 2.54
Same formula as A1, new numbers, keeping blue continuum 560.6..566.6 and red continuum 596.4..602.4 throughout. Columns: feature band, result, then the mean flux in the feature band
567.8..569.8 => 0.012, 2.51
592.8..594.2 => -0.032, 2.62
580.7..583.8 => -0.012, 2.57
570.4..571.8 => 0.049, 2.43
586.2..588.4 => -0.013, 2.57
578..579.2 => 0.041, 2.45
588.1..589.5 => 0.163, 2.19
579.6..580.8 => -0.019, 2.59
